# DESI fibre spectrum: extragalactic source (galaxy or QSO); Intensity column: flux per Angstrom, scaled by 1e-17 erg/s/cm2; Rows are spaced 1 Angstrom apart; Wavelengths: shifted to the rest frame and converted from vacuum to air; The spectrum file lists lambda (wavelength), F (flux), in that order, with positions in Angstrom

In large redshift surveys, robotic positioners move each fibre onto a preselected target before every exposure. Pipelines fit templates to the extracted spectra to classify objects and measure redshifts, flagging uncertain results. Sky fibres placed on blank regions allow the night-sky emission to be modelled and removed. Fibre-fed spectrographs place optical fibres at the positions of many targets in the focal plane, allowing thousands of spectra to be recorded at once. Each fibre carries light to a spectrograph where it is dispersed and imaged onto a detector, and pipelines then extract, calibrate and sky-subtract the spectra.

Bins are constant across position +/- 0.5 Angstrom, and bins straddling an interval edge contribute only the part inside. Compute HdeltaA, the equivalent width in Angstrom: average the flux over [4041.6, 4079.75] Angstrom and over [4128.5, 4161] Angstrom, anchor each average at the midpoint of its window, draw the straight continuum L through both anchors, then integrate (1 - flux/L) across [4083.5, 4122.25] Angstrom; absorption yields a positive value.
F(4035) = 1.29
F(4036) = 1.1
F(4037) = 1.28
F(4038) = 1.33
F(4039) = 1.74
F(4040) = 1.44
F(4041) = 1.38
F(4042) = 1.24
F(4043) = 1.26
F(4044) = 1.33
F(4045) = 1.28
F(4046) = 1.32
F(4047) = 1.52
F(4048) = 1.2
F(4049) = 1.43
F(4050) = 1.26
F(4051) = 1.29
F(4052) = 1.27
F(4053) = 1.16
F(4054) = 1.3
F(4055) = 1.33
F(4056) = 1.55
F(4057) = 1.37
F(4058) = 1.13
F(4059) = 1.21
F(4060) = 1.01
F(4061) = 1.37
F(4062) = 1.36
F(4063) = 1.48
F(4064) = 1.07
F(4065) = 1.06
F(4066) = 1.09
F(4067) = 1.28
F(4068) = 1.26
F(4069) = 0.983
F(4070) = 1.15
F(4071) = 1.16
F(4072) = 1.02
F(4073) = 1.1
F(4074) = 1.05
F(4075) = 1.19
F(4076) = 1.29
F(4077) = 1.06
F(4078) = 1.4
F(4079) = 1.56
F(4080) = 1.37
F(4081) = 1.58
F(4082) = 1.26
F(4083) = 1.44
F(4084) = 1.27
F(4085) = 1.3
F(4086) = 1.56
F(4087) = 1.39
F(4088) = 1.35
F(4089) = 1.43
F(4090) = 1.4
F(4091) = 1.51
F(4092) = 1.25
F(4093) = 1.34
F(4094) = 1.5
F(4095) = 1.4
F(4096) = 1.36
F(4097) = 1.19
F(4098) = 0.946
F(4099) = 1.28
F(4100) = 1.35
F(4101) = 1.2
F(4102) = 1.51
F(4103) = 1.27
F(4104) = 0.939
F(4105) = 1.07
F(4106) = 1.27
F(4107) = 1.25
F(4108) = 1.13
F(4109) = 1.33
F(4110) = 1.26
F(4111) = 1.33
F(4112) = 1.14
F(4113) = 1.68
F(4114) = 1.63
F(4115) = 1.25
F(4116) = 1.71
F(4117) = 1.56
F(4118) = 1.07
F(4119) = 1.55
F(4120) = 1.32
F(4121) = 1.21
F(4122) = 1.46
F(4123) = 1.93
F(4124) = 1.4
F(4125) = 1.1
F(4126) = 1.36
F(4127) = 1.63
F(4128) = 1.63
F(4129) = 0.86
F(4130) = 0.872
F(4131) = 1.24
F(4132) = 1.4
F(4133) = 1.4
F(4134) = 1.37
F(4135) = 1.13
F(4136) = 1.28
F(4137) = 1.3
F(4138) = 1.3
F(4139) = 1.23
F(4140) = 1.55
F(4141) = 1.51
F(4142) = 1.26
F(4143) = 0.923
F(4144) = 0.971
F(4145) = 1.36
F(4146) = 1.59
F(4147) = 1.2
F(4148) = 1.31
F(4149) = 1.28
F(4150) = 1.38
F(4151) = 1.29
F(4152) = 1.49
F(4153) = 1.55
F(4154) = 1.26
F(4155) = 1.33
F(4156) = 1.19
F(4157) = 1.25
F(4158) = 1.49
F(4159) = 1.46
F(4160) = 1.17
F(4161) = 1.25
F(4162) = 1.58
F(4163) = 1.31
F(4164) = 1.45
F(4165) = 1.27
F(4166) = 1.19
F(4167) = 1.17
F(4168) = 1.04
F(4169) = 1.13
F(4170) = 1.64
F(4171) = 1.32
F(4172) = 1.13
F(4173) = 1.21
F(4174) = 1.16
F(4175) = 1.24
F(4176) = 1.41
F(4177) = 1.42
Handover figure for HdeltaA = -2.0 Angstrom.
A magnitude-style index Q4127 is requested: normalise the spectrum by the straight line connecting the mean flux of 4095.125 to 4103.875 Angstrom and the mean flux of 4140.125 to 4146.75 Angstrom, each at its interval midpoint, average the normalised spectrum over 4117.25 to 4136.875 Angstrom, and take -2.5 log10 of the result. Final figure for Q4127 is -0.048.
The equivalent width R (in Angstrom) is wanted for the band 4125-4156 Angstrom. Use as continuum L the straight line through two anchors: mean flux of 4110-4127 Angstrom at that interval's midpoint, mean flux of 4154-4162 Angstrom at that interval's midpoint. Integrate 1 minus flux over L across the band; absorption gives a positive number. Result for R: 1.4 Angstrom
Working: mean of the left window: 1.42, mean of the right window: 1.32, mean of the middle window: 1.3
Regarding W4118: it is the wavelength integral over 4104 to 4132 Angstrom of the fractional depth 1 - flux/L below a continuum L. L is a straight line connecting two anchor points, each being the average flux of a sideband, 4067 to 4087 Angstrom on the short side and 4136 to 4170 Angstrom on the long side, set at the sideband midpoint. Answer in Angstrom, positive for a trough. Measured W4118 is -1.0 Angstrom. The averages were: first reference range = 1.27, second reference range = 1.31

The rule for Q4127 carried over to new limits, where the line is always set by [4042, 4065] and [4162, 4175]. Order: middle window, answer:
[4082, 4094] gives -0.08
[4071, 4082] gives 0.02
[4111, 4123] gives -0.13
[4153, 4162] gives -0.05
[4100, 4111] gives 0.04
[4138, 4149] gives -0.02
